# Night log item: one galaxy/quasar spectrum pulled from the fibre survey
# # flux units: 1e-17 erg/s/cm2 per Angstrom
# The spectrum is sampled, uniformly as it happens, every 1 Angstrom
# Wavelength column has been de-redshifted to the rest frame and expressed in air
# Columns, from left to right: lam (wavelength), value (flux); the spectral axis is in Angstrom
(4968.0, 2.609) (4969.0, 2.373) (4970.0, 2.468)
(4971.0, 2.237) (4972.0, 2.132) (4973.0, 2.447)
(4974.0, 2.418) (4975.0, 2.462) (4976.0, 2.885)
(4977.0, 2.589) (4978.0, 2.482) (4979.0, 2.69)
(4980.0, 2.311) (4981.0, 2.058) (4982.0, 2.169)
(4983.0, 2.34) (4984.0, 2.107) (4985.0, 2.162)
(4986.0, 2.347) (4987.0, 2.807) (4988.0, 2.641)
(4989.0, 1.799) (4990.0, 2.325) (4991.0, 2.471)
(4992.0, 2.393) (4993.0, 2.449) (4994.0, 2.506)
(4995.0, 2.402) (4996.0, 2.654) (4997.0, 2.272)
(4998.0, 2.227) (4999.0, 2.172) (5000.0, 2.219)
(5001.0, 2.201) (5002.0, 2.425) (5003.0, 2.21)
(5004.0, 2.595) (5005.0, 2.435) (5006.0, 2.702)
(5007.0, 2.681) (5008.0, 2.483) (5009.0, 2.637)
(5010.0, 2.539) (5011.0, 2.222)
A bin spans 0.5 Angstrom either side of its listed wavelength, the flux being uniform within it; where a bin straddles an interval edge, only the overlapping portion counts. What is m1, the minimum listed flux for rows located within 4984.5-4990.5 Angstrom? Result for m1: 1.799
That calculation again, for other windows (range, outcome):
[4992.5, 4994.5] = 2.449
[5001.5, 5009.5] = 2.21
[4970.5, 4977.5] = 2.132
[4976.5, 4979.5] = 2.482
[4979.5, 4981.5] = 2.058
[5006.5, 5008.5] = 2.483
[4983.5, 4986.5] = 2.107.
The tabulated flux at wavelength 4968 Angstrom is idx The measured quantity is 2.609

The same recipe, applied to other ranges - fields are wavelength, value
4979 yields 2.69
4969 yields 2.373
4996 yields 2.654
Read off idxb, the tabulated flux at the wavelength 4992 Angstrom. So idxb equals 2.393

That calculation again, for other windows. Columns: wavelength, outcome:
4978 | 2.482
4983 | 2.34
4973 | 2.447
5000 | 2.219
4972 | 2.132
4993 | 2.449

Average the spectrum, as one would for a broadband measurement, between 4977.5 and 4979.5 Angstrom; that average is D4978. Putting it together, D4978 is 2.59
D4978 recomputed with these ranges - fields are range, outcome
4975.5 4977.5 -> 2.74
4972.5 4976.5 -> 2.55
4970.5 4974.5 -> 2.31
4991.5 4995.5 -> 2.44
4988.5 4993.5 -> 2.29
